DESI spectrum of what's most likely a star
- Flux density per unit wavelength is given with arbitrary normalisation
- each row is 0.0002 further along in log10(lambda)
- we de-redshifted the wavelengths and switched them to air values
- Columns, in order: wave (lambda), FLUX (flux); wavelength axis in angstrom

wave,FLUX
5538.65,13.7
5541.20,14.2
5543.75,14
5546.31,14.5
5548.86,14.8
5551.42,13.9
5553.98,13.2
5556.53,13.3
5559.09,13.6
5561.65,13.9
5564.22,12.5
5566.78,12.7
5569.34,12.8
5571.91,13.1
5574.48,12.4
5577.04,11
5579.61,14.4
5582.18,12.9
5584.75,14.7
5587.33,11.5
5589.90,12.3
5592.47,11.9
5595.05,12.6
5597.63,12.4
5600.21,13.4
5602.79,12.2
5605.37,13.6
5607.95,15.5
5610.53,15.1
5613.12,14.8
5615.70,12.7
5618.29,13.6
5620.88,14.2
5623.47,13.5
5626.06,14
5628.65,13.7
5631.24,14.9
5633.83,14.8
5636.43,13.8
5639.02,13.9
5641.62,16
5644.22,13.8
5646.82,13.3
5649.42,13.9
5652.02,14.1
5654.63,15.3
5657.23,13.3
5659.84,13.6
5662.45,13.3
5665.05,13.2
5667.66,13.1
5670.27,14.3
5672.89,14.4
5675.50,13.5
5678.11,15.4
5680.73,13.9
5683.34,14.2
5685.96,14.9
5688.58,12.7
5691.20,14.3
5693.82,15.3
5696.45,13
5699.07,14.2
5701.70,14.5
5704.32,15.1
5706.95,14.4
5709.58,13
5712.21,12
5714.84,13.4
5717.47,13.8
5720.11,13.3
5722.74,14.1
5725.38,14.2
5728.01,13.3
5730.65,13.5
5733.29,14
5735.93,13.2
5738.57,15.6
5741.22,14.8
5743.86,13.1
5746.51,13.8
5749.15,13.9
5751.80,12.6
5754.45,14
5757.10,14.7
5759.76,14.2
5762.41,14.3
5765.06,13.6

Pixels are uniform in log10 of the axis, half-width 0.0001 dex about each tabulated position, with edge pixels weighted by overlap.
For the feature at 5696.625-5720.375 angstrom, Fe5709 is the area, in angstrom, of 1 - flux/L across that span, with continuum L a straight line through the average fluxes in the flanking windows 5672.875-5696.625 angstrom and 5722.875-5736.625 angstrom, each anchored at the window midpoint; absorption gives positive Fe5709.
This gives 0.4 angstrom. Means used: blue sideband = 14.2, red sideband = 13.7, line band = 13.7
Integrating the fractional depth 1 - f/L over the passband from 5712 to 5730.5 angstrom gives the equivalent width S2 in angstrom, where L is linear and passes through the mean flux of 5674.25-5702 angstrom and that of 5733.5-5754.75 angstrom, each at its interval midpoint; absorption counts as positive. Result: 0.6 angstrom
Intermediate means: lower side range 14.2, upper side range 13.9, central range 13.5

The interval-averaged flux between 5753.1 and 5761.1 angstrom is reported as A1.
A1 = 14.3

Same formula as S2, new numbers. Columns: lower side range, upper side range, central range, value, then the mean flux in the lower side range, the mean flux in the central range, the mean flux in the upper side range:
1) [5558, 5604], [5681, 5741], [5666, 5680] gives -0.5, 12.8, 14.1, 13.9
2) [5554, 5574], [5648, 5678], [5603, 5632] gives -1.2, 13.1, 14.1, 13.9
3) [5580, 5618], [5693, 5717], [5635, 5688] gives -1.7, 13.3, 14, 13.8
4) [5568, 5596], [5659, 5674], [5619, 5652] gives -2.1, 12.7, 14.1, 13.6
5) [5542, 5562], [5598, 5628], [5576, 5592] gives 1.2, 13.9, 12.8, 13.8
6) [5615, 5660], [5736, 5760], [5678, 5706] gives -0.5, 14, 14.3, 14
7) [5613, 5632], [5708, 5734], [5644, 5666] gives -0.1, 13.8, 13.8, 13.5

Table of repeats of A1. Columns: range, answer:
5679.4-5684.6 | 14.1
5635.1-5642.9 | 14.6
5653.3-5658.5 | 14.3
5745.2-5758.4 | 13.8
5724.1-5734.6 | 13.8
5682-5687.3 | 14.5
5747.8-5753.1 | 13.3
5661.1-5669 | 13.2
